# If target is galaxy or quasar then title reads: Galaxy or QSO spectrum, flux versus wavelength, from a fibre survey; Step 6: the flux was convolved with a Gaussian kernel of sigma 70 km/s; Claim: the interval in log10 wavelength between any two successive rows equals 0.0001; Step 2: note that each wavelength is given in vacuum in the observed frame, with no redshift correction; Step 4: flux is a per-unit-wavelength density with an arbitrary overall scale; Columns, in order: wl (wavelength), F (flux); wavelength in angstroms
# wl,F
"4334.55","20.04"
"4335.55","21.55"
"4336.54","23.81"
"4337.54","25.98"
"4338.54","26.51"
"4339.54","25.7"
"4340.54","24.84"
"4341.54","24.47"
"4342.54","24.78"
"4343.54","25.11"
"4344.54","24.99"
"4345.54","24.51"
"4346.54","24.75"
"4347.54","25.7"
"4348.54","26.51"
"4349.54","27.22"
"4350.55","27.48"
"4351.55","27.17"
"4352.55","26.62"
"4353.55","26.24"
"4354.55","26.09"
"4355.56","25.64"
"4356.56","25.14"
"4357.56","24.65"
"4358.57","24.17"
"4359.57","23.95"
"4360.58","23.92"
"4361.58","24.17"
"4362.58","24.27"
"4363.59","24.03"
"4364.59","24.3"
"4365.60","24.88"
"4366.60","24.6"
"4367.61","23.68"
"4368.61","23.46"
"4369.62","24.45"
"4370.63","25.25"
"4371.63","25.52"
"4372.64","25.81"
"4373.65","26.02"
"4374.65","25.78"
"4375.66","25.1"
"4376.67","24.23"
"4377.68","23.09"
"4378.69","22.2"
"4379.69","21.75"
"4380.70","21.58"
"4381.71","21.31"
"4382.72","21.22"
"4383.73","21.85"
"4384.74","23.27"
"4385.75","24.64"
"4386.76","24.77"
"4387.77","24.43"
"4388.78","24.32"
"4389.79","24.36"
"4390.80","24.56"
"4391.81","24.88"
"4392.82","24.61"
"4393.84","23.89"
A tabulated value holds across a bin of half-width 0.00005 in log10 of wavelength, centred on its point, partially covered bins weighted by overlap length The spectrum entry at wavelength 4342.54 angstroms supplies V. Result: 24.78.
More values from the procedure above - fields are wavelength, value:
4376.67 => 24.23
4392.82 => 24.61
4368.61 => 23.46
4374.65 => 25.78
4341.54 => 24.47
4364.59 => 24.3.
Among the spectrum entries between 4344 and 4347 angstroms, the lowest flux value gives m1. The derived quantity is 24.51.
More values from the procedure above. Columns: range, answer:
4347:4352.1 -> 25.7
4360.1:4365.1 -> 23.92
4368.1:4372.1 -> 23.46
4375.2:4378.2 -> 23.09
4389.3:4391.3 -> 24.36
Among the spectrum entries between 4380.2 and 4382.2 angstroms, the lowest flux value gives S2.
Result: 21.31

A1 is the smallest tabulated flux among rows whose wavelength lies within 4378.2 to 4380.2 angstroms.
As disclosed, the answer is 21.75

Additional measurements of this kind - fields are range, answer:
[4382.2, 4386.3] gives 21.22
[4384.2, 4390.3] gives 23.27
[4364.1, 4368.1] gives 23.68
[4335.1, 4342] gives 21.55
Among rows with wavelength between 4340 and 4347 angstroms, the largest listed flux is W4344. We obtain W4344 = 25.11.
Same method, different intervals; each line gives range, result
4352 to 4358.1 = 26.62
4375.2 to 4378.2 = 25.1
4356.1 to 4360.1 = 25.14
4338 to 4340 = 26.51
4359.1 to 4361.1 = 23.95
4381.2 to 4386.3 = 24.64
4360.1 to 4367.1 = 24.88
